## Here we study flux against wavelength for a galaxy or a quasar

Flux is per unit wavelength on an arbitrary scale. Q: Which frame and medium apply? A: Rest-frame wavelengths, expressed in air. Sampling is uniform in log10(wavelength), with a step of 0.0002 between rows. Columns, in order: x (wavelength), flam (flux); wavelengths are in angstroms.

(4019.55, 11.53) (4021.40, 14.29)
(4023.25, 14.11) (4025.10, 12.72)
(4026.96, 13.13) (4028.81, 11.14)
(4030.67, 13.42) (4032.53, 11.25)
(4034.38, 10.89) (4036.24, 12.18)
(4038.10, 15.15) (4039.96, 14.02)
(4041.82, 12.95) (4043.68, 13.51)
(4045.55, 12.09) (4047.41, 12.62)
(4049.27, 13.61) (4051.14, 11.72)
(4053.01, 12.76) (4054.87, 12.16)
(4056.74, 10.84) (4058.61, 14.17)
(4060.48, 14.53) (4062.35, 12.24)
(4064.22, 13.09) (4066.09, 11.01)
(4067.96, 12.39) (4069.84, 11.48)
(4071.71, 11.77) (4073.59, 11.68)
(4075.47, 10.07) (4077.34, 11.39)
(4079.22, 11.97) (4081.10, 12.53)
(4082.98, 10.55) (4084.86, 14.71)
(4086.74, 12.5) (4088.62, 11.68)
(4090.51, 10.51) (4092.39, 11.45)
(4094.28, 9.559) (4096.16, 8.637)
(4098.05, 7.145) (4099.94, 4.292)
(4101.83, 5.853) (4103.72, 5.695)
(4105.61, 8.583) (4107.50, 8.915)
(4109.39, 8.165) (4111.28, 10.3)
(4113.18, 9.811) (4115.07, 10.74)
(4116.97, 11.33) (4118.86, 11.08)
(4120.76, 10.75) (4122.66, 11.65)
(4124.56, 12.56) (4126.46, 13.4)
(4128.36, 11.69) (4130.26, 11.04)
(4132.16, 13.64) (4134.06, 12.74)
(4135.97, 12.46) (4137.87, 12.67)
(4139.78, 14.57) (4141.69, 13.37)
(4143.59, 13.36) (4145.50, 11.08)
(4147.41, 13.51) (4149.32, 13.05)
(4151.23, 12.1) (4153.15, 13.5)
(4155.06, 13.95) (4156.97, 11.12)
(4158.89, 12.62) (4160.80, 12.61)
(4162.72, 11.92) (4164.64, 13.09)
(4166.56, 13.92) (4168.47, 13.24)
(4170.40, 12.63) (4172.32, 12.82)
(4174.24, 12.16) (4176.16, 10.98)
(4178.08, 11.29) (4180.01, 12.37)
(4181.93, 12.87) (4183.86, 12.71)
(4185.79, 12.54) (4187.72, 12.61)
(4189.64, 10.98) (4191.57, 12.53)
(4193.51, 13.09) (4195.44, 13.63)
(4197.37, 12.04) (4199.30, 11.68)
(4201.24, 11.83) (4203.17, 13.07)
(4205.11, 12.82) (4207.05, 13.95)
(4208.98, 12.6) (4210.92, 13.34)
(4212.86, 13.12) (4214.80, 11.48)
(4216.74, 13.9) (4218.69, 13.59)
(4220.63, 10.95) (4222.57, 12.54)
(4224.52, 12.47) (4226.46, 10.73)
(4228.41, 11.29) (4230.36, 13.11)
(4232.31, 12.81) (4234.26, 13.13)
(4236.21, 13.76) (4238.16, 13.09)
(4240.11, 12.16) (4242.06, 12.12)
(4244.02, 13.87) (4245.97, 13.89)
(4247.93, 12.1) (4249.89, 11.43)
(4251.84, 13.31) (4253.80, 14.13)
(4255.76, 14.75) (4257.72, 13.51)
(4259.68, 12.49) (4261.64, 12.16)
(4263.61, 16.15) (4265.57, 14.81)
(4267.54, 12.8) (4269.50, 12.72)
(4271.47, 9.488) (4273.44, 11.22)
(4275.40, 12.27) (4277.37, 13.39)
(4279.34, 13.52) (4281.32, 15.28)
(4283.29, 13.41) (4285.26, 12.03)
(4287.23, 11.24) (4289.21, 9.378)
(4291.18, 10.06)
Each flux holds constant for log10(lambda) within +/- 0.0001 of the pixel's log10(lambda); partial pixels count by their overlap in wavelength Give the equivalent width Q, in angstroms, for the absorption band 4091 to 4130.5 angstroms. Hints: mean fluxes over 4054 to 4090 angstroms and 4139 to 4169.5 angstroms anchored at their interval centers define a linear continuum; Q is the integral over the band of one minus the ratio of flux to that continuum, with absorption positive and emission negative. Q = 9.1 angstroms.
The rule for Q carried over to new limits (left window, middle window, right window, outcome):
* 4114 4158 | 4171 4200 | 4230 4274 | 0.8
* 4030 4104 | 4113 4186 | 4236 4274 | -1.4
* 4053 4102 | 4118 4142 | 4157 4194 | -1.1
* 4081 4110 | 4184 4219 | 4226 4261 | -2.4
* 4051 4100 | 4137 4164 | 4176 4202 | -1.8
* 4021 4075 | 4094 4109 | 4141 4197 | 6.4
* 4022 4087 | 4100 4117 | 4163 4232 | 5.5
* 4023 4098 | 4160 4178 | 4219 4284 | 0.0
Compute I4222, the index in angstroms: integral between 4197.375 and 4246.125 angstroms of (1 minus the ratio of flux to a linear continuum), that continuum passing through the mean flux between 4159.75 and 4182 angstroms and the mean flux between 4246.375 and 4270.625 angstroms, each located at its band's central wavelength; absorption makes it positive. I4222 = 1.2 angstroms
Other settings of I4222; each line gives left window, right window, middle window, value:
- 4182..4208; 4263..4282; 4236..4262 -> -0.3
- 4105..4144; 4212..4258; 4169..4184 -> -0.1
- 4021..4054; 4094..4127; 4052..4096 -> -3.3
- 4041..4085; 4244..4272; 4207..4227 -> 0.7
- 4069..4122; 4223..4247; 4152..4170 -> -2.5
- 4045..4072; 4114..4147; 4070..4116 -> 9.0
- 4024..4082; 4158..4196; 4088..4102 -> 4.2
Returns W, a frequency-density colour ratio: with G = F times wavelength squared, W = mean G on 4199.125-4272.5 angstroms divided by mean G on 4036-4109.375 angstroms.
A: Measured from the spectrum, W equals 1.2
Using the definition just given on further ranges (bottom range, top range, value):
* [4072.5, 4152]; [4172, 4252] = 1.19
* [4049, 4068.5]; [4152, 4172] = 1.08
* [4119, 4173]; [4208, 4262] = 1.05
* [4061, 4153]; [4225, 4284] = 1.24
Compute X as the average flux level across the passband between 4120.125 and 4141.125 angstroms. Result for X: 12.5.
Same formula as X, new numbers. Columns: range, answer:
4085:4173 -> 11.4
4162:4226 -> 12.6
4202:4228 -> 12.6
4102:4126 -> 9.9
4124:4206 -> 12.6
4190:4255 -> 12.7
